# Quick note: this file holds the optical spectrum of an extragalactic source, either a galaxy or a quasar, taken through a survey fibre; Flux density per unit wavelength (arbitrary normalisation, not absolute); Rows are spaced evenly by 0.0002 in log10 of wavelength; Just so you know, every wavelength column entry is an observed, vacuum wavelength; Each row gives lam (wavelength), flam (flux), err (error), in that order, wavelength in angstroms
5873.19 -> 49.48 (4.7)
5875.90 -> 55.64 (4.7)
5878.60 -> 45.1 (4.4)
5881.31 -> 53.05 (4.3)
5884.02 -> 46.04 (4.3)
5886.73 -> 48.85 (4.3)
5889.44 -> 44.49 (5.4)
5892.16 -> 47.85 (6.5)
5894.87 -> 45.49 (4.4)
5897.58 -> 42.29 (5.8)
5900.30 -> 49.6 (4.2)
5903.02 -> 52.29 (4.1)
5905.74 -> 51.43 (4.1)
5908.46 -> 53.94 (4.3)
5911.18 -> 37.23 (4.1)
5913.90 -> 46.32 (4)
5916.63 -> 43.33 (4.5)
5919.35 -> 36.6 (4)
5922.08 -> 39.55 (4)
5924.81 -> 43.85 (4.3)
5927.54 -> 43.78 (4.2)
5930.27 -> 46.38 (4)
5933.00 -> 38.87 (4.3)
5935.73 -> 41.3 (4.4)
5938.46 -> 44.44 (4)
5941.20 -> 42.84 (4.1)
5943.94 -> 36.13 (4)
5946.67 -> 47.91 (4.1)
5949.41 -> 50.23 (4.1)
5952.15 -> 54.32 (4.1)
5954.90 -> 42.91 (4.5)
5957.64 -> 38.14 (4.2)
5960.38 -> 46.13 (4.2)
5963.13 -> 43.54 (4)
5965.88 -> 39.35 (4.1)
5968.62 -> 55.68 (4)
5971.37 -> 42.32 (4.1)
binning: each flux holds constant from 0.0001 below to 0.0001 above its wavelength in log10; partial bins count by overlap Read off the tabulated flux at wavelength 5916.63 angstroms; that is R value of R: 43.33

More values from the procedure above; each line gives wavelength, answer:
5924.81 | 43.85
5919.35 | 36.6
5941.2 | 42.84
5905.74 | 51.43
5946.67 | 47.91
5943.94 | 36.13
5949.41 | 50.23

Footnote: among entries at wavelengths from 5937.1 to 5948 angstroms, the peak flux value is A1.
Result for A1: 47.91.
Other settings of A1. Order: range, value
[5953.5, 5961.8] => 46.13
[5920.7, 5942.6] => 46.38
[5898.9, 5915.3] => 53.94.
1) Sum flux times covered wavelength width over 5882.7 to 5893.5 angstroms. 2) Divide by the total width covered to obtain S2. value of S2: 46.8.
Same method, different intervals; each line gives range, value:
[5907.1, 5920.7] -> 43.5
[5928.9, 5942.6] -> 42.8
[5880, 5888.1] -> 49.3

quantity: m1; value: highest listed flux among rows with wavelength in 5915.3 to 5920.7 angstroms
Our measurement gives 43.33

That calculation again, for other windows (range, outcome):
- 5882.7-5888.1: 48.85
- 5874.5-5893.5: 55.64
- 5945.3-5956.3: 54.32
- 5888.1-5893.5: 47.85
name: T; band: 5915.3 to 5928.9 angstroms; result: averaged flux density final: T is 41.4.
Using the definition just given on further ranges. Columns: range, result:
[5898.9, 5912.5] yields 48.9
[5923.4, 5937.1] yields 42.8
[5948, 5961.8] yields 46.3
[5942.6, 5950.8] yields 44.9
